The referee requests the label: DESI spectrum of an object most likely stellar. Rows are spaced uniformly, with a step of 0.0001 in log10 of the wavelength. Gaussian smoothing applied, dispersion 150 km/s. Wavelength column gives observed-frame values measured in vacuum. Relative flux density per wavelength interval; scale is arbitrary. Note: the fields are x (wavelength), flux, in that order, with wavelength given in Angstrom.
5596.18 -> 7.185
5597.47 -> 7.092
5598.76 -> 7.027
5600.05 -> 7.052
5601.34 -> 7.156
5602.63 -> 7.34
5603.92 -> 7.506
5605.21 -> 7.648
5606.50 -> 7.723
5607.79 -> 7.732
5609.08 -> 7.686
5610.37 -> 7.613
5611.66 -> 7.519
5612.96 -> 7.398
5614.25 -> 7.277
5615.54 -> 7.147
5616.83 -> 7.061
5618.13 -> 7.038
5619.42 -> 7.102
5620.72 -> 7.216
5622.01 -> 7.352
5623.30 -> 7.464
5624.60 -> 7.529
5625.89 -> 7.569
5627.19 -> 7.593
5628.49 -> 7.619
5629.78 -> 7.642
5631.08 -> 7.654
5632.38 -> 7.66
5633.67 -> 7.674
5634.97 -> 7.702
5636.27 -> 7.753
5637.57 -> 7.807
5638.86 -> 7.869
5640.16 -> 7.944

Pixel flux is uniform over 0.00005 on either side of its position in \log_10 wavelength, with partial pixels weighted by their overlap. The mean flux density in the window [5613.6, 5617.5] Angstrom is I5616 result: 7.17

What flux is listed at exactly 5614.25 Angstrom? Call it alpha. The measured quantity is 7.277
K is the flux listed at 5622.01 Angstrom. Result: 7.352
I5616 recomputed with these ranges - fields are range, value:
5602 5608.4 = 7.59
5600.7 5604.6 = 7.34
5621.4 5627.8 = 7.5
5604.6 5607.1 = 7.69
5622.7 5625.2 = 7.48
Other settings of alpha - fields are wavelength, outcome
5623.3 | 7.464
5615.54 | 7.147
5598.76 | 7.027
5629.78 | 7.642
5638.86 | 7.869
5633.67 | 7.674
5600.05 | 7.052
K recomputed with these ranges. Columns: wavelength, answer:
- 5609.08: 7.686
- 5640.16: 7.944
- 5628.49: 7.619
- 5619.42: 7.102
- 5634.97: 7.702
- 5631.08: 7.654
